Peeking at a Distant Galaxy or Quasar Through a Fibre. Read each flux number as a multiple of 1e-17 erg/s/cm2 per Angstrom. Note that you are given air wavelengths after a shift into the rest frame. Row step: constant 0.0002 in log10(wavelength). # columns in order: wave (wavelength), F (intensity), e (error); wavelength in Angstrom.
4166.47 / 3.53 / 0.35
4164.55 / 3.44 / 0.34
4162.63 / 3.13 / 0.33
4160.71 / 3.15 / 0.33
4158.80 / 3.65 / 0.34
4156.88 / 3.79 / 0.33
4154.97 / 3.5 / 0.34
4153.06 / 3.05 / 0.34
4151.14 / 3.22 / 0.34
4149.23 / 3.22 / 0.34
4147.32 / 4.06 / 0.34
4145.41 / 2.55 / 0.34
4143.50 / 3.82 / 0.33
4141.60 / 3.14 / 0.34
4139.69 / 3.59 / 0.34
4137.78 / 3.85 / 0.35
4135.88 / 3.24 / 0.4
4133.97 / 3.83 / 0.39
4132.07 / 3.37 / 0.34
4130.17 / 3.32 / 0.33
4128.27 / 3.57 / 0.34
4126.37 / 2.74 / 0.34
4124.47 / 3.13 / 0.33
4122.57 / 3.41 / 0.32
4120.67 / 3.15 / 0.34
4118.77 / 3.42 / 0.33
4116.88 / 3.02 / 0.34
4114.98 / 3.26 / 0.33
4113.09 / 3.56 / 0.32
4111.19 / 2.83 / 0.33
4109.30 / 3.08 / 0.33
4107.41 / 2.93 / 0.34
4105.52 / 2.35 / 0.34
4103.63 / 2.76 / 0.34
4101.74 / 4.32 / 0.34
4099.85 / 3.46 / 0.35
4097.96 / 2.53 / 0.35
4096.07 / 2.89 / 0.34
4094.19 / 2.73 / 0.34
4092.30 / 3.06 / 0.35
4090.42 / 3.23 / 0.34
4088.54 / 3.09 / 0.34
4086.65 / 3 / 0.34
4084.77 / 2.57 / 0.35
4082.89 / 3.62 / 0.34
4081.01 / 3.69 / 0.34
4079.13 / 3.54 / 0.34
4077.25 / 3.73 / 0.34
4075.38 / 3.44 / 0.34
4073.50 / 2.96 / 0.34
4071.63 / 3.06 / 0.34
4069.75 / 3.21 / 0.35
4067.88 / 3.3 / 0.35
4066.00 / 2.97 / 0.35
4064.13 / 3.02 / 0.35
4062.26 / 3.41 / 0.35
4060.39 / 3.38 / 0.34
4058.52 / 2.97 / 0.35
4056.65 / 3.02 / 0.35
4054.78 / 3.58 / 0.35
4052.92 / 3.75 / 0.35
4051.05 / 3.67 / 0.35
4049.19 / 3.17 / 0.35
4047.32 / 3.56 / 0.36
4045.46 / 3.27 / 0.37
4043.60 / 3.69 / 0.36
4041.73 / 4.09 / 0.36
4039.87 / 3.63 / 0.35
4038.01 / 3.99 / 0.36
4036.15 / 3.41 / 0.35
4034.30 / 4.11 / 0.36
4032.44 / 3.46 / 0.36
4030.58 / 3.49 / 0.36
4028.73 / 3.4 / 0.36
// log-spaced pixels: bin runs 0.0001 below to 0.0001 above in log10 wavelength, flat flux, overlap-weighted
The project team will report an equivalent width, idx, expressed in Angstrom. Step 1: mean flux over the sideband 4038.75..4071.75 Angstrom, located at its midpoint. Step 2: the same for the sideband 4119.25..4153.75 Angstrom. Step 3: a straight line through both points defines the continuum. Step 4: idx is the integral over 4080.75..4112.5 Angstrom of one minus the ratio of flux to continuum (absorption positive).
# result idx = 2.91 Angstrom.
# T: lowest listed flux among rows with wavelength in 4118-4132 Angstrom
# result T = 2.74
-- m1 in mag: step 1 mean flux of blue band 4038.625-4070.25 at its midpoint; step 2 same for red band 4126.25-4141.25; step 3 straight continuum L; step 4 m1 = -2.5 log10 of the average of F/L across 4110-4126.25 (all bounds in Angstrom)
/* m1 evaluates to 0.08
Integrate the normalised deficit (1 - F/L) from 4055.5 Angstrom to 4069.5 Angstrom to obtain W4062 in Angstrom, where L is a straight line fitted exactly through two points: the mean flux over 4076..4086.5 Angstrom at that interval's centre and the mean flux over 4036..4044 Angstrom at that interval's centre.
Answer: 1.6 Angstrom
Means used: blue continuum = 3.8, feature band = 3.16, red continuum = 3.4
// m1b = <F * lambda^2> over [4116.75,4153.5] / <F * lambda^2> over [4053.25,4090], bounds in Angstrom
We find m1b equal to 1.1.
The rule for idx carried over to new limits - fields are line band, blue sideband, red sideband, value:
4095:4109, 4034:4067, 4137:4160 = 1.72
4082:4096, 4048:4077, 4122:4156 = 1.17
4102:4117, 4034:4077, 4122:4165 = 1.59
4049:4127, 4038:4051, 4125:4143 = 7.09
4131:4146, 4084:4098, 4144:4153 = -1.12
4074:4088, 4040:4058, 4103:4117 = -0.48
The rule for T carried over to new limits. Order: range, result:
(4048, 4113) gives 2.35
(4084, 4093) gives 2.57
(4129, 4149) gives 2.55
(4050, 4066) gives 2.97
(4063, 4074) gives 2.96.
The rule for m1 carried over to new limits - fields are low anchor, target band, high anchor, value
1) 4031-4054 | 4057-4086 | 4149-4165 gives 0.10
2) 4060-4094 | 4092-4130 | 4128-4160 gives 0.08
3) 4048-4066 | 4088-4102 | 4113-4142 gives 0.08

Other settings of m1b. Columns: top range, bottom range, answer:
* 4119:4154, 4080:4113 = 1.11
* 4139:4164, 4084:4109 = 1.16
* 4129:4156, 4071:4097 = 1.10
